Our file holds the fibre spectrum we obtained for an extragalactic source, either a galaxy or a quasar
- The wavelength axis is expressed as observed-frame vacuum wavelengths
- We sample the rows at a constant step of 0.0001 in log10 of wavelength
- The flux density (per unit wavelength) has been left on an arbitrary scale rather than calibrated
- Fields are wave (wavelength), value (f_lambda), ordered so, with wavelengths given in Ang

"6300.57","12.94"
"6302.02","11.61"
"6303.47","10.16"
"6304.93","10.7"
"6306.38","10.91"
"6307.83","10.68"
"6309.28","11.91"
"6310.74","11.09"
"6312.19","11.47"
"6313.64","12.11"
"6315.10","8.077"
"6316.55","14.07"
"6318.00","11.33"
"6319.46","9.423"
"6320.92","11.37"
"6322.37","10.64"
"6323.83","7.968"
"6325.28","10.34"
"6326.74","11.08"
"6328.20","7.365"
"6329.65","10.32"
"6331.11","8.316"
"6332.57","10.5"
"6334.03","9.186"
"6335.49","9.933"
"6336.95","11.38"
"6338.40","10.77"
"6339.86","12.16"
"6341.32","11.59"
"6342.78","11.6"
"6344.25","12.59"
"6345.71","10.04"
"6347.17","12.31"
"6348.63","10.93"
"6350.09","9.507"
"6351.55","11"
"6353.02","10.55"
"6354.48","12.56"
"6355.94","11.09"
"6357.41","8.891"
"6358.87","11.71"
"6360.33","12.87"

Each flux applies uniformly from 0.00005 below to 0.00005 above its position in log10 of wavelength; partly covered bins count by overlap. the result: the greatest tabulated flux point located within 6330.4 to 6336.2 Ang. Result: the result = 10.5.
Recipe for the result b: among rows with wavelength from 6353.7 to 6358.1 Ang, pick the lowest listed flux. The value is 8.891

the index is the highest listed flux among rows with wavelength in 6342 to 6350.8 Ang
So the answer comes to 12.59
